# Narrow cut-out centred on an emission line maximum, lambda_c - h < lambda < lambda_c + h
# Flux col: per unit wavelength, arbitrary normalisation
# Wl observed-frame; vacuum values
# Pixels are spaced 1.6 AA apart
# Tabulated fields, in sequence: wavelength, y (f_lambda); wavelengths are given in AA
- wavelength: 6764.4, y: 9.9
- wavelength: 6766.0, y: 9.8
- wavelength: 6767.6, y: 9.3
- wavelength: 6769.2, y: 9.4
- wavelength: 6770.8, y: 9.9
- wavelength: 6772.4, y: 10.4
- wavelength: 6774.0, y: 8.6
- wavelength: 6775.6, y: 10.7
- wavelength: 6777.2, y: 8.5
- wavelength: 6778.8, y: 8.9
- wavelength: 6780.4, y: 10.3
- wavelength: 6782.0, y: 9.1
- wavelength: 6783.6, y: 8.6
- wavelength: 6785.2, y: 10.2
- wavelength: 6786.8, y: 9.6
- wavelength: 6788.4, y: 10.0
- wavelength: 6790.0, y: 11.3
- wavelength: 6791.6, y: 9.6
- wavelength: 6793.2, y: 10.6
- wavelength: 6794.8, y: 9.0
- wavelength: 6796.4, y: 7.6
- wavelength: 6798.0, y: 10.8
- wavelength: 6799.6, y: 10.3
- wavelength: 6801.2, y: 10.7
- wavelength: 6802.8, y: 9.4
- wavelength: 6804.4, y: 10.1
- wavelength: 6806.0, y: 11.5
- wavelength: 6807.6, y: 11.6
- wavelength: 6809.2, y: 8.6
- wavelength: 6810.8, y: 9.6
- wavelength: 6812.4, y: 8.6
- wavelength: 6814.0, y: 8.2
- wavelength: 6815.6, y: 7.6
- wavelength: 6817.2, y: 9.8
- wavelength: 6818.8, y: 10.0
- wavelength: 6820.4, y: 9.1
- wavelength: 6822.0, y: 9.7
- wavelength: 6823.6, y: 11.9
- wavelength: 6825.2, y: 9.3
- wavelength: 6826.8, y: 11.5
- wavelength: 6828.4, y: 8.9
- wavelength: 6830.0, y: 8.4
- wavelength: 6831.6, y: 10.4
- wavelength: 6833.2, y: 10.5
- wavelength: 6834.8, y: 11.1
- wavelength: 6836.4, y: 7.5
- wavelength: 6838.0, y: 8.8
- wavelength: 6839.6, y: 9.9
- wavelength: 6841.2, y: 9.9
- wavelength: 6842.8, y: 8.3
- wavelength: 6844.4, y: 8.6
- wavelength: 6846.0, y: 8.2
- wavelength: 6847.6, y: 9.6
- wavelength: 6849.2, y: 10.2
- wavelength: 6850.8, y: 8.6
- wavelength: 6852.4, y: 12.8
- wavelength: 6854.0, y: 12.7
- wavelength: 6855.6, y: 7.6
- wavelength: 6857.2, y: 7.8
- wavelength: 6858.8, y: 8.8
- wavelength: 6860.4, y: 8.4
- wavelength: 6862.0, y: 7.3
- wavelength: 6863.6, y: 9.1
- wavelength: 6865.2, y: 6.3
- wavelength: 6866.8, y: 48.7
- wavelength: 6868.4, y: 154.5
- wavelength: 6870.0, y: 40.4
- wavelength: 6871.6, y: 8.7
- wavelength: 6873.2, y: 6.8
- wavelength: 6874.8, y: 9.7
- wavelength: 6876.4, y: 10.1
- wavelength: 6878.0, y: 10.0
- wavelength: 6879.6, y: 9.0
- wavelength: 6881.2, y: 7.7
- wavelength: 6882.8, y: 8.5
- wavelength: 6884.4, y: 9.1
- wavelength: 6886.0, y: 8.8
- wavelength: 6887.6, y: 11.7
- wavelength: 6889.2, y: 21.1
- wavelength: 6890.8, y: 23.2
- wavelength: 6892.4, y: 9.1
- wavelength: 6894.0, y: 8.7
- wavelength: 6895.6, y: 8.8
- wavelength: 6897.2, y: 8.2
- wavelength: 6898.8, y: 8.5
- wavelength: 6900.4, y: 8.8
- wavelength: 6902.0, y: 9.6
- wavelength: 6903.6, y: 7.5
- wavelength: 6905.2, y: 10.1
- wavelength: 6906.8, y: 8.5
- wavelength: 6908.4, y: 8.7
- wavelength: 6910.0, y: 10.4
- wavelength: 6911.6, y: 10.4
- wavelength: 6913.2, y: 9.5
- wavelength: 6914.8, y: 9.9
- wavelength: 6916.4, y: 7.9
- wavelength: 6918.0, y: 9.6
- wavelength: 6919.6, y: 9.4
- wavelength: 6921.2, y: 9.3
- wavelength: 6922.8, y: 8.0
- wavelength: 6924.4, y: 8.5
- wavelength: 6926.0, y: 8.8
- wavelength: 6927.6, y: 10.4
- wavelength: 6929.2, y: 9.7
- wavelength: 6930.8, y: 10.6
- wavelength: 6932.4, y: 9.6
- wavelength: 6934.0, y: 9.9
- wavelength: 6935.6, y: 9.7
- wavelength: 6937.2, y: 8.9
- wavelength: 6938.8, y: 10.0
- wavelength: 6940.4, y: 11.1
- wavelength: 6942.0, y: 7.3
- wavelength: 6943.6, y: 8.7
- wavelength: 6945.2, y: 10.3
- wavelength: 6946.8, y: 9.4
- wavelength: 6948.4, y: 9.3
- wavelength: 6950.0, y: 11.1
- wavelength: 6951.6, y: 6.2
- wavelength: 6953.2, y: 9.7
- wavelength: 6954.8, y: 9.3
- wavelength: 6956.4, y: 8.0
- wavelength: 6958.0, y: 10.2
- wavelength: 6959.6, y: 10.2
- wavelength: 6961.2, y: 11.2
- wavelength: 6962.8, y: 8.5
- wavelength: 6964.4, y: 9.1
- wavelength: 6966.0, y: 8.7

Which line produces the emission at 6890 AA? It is [N II] 6583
